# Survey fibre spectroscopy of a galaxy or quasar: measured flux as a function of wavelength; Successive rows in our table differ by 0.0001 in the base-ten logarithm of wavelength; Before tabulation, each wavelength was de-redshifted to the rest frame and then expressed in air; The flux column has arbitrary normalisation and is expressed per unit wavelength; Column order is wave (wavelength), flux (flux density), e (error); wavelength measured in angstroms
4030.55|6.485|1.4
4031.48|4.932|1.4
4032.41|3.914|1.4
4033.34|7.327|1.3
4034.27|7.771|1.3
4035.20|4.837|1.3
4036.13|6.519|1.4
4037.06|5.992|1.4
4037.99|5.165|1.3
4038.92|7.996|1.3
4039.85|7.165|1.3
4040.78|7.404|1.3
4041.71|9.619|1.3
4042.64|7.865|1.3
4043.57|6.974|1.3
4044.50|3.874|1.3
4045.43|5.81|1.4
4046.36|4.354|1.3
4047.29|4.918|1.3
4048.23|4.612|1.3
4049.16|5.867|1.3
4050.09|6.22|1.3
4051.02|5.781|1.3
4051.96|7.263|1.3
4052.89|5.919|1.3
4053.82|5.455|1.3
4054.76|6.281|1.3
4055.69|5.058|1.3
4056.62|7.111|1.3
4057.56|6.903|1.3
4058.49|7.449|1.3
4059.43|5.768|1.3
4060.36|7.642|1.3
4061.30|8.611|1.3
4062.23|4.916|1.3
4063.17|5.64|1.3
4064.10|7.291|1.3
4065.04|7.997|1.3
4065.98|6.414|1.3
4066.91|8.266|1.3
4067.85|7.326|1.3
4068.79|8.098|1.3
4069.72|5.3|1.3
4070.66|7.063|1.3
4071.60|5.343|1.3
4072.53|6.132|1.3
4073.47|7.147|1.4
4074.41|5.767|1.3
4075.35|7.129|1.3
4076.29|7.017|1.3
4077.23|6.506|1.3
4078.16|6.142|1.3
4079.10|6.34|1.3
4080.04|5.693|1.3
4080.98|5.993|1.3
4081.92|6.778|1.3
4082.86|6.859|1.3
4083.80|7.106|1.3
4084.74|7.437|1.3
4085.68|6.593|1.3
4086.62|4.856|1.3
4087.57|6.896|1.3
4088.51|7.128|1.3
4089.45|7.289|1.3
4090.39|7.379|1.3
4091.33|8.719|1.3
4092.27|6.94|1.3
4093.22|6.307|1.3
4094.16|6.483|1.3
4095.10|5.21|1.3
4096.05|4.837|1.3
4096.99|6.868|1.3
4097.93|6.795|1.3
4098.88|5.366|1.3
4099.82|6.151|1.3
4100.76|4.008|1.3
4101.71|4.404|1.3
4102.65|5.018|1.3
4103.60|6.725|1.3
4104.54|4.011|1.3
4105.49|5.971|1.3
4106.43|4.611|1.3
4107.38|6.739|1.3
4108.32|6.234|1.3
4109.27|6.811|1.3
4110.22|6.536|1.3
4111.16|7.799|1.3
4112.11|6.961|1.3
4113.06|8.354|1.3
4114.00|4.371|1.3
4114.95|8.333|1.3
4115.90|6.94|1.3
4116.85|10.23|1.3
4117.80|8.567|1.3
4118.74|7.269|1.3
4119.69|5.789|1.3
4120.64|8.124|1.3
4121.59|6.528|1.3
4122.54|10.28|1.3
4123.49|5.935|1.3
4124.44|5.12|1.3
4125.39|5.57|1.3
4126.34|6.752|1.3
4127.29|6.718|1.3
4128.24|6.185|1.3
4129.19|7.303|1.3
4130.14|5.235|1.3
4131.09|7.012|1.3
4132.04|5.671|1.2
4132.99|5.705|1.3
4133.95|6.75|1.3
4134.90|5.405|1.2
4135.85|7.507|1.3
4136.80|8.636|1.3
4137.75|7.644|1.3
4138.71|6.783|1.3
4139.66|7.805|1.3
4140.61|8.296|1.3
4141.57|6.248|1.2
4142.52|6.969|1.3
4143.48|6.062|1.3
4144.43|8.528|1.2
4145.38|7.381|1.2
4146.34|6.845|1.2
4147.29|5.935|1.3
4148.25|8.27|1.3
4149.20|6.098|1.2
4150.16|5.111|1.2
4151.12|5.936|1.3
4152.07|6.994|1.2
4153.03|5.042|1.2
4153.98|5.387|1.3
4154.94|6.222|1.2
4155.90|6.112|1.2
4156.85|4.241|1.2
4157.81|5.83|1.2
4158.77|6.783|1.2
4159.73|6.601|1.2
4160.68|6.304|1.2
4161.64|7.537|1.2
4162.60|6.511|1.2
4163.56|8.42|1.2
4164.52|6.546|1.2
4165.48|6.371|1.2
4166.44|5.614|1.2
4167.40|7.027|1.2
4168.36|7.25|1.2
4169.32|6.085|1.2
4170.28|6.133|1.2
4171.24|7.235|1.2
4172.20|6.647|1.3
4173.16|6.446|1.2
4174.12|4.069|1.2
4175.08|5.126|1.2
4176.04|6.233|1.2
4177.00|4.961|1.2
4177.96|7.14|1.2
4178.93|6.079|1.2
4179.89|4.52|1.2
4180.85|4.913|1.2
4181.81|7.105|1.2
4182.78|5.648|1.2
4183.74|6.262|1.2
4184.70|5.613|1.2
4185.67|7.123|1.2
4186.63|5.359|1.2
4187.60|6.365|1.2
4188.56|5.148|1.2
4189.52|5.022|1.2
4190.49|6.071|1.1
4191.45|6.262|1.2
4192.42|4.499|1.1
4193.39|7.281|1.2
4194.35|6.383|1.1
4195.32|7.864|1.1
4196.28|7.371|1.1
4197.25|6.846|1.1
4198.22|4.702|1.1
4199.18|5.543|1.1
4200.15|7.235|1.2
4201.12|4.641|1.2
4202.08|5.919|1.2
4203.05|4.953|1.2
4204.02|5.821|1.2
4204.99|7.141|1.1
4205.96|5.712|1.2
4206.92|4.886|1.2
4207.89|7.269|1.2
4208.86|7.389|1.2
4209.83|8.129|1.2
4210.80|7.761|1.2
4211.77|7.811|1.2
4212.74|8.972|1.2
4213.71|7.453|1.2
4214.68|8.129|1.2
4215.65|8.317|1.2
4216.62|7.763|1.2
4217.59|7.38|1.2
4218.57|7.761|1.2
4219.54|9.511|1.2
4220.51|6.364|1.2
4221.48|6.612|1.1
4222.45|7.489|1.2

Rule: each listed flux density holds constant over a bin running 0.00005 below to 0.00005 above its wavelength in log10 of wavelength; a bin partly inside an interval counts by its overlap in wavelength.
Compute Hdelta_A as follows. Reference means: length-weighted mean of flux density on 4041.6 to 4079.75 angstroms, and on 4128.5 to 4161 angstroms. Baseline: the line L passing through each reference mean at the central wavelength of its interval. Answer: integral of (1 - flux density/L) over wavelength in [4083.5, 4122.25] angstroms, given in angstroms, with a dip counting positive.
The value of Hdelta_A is -0.5 angstroms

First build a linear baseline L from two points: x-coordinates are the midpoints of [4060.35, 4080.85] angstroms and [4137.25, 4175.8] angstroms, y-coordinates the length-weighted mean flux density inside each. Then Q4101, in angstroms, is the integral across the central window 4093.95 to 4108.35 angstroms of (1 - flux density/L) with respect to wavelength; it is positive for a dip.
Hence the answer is 2.3 angstroms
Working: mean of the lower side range 6.68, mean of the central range 5.56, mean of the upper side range 6.51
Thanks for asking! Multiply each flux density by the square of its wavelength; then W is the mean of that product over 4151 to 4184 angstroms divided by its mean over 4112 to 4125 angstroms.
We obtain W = 0.9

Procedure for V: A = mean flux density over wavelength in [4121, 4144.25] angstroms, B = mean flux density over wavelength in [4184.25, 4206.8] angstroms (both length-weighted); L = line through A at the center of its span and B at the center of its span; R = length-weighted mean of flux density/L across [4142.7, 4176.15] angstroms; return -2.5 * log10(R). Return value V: 0.01 mag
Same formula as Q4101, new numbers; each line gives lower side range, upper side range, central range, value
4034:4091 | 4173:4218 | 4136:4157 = -1.0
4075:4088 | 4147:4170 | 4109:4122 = -1.8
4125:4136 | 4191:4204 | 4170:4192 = 0.9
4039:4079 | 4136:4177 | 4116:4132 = -1.1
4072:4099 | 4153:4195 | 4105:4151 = -3.9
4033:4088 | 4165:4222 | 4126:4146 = -1.3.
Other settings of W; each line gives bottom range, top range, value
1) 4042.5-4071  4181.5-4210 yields 1.03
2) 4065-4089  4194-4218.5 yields 1.10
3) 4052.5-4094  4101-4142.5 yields 1.03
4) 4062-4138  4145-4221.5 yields 1.02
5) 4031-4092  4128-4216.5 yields 1.05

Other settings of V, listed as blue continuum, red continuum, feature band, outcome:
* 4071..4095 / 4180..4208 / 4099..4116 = 0.07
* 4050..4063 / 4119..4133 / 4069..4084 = 0.01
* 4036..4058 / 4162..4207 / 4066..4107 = -0.02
